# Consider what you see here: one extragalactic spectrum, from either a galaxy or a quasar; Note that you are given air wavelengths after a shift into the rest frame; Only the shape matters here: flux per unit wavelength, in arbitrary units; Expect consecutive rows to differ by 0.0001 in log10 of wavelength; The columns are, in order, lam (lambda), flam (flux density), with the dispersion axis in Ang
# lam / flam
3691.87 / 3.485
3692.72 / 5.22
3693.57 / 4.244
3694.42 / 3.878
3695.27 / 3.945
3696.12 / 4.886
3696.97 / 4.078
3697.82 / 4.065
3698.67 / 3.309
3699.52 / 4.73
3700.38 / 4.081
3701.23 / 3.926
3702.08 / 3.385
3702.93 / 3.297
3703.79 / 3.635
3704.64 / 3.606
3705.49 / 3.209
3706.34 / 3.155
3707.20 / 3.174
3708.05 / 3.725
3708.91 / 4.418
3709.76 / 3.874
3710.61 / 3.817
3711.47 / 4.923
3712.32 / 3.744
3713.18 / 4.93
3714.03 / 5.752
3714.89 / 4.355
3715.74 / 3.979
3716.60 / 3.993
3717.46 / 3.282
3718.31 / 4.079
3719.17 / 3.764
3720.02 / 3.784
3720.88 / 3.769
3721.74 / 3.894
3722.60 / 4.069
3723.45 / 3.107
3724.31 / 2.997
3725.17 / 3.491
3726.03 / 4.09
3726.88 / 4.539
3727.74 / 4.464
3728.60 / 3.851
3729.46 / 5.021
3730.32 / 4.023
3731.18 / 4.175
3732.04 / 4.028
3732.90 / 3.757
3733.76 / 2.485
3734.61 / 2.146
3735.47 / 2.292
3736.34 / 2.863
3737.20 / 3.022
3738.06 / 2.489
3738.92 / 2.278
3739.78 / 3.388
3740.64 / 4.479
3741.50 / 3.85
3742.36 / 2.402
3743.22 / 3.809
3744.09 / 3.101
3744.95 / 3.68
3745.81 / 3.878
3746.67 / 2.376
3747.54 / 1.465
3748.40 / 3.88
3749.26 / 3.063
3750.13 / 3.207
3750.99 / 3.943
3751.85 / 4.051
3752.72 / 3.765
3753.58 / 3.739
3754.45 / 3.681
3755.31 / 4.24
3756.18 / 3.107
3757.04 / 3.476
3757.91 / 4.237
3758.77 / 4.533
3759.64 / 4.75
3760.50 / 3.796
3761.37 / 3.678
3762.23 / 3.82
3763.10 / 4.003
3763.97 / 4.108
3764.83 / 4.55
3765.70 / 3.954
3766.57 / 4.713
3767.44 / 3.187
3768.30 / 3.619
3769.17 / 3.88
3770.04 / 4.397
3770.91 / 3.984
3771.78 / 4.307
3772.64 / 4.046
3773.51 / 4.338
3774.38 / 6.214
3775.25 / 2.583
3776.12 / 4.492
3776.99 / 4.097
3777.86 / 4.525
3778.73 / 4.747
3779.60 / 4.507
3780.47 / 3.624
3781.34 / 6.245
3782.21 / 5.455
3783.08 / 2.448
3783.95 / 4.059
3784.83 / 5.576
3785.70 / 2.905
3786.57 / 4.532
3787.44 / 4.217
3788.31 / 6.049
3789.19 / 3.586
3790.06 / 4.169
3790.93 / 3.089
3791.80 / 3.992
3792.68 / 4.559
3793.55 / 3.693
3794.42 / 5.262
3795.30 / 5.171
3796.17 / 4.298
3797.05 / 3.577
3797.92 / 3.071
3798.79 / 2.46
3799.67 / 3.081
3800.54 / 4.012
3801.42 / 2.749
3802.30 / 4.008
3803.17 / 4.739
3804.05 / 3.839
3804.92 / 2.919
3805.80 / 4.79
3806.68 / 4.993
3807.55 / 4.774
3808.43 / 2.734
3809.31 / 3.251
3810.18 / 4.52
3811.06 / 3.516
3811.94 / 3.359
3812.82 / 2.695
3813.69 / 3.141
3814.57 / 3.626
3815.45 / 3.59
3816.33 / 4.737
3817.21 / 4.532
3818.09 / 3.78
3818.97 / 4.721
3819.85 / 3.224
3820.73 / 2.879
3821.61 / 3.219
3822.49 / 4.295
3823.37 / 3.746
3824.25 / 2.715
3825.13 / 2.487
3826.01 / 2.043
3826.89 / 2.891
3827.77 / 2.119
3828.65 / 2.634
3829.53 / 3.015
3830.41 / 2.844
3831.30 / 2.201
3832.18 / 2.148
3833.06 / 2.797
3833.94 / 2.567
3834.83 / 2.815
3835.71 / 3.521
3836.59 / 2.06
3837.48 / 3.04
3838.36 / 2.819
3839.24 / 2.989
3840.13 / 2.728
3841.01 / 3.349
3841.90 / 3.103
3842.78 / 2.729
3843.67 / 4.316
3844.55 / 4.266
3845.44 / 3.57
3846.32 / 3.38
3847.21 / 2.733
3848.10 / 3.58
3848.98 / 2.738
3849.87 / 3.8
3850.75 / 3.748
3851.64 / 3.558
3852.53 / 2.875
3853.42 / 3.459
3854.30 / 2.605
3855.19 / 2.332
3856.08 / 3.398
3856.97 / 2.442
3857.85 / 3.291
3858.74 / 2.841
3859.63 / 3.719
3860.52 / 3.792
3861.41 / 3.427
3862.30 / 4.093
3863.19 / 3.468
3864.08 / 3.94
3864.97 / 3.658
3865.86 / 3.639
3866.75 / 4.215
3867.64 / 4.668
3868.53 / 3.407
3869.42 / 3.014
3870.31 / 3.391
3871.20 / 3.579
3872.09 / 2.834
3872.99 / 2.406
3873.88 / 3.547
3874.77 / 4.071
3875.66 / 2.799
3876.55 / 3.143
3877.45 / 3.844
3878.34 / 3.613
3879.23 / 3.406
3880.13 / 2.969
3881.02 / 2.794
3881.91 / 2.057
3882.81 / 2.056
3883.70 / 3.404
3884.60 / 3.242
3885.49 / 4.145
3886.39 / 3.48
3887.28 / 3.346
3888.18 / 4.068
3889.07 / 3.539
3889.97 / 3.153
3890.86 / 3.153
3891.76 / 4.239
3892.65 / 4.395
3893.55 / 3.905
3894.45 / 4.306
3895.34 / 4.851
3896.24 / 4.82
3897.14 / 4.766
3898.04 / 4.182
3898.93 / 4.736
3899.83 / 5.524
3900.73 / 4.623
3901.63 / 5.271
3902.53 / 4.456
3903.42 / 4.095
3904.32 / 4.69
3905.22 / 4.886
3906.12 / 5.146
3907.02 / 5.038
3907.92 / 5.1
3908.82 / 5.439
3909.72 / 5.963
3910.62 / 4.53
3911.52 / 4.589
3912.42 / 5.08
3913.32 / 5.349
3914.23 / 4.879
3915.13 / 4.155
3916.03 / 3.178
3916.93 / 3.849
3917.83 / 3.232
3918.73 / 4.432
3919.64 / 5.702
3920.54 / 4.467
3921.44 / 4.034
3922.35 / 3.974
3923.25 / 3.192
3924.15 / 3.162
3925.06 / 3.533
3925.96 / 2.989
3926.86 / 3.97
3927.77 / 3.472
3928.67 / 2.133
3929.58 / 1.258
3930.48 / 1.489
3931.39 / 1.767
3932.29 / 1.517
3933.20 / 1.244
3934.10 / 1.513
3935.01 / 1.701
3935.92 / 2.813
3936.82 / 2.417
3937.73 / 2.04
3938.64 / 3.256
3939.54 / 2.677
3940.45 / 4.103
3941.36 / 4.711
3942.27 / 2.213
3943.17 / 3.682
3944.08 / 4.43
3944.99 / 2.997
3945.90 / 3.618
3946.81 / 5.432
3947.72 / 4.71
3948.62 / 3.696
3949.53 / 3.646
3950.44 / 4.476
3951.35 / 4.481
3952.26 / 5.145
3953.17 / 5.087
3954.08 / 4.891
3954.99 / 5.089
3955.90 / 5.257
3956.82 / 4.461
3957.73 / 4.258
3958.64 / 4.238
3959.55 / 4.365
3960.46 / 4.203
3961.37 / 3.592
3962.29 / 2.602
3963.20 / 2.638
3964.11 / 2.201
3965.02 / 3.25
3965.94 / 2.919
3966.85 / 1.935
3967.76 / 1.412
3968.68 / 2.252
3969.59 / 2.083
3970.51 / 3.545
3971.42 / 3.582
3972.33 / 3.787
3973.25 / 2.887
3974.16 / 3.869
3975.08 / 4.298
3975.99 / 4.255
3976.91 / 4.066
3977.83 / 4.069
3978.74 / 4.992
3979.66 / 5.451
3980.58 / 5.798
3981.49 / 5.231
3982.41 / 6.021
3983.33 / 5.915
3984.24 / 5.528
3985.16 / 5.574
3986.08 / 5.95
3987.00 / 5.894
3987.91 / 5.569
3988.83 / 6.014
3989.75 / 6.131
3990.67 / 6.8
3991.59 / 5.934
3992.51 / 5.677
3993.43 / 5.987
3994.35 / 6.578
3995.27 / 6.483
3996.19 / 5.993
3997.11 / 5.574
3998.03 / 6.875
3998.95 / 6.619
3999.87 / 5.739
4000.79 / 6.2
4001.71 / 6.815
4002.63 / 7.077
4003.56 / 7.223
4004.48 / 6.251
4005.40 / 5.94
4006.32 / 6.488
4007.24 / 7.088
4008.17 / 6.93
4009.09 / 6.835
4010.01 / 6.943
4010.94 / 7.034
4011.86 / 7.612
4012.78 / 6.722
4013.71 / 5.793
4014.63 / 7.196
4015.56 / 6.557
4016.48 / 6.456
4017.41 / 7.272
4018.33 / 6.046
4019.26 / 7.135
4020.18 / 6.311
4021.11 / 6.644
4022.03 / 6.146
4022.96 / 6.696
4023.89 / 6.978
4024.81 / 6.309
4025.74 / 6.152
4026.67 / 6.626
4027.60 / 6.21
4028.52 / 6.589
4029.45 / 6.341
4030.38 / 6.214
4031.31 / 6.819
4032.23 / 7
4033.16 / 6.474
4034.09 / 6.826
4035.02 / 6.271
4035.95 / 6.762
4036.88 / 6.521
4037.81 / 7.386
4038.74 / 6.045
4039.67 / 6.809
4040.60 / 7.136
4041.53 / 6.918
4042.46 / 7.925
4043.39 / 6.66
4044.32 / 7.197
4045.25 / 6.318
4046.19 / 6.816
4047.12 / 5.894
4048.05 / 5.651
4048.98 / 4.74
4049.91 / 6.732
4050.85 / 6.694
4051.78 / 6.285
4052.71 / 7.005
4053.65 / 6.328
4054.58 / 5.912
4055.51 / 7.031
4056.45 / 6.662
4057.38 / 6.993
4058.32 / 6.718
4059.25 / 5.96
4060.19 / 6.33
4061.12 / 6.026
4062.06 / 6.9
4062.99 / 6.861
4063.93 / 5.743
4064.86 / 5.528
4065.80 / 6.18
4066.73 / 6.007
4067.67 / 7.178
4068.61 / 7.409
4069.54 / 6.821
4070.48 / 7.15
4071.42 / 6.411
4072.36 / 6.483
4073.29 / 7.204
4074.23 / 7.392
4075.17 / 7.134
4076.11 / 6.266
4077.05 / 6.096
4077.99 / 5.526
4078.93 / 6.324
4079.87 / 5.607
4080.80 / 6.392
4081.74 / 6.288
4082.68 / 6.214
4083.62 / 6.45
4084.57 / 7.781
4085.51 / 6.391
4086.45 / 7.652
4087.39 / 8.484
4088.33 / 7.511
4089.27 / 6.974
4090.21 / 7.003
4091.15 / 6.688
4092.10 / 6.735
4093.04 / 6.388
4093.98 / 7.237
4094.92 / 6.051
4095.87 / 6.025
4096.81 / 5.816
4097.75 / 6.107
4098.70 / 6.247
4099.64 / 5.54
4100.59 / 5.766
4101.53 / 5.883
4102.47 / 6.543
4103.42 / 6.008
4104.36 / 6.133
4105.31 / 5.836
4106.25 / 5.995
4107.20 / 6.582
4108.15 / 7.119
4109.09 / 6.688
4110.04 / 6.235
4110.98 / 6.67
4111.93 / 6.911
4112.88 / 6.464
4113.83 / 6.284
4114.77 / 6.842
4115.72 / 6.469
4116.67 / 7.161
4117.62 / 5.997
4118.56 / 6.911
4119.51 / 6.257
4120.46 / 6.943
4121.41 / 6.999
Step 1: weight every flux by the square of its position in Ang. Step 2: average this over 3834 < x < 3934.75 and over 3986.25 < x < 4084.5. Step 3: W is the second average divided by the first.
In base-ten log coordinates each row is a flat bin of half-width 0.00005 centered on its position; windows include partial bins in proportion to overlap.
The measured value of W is 1.95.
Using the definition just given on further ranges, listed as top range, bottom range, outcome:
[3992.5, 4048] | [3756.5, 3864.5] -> 2.01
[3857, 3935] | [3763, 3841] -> 1.05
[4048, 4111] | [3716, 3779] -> 2.06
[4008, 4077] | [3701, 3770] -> 2.09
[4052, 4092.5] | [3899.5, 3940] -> 1.93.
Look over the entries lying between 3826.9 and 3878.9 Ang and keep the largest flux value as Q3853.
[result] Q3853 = 4.668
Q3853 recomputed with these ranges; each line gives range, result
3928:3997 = 6.8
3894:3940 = 5.963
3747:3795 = 6.245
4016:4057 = 7.925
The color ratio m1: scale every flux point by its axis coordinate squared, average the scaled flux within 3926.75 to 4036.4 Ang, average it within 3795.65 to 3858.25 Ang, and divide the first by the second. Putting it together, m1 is 1.6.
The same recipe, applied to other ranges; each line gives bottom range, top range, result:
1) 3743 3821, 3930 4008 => 1.25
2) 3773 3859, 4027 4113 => 2.08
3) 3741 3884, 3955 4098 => 1.87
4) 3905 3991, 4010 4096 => 1.75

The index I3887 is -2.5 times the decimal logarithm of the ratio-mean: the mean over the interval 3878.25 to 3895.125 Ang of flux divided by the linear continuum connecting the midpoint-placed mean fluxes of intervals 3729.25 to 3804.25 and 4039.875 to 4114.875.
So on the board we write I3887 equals 0.377 mag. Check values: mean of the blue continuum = 3.85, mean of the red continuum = 6.53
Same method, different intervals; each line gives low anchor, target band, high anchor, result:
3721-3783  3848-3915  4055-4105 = 0.260 mag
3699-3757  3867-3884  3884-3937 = 0.187 mag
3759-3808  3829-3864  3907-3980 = 0.251 mag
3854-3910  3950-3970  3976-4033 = 0.406 mag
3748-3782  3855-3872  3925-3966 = 0.066 mag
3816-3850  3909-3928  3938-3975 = -0.193 mag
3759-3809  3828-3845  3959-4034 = 0.459 mag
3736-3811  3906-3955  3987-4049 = 0.434 mag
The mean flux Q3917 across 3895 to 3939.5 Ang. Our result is 3.83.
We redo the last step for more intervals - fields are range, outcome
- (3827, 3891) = 3.21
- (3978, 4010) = 6.15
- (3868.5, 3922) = 4.05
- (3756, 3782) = 4.21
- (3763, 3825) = 4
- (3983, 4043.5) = 6.51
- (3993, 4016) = 6.58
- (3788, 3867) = 3.45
